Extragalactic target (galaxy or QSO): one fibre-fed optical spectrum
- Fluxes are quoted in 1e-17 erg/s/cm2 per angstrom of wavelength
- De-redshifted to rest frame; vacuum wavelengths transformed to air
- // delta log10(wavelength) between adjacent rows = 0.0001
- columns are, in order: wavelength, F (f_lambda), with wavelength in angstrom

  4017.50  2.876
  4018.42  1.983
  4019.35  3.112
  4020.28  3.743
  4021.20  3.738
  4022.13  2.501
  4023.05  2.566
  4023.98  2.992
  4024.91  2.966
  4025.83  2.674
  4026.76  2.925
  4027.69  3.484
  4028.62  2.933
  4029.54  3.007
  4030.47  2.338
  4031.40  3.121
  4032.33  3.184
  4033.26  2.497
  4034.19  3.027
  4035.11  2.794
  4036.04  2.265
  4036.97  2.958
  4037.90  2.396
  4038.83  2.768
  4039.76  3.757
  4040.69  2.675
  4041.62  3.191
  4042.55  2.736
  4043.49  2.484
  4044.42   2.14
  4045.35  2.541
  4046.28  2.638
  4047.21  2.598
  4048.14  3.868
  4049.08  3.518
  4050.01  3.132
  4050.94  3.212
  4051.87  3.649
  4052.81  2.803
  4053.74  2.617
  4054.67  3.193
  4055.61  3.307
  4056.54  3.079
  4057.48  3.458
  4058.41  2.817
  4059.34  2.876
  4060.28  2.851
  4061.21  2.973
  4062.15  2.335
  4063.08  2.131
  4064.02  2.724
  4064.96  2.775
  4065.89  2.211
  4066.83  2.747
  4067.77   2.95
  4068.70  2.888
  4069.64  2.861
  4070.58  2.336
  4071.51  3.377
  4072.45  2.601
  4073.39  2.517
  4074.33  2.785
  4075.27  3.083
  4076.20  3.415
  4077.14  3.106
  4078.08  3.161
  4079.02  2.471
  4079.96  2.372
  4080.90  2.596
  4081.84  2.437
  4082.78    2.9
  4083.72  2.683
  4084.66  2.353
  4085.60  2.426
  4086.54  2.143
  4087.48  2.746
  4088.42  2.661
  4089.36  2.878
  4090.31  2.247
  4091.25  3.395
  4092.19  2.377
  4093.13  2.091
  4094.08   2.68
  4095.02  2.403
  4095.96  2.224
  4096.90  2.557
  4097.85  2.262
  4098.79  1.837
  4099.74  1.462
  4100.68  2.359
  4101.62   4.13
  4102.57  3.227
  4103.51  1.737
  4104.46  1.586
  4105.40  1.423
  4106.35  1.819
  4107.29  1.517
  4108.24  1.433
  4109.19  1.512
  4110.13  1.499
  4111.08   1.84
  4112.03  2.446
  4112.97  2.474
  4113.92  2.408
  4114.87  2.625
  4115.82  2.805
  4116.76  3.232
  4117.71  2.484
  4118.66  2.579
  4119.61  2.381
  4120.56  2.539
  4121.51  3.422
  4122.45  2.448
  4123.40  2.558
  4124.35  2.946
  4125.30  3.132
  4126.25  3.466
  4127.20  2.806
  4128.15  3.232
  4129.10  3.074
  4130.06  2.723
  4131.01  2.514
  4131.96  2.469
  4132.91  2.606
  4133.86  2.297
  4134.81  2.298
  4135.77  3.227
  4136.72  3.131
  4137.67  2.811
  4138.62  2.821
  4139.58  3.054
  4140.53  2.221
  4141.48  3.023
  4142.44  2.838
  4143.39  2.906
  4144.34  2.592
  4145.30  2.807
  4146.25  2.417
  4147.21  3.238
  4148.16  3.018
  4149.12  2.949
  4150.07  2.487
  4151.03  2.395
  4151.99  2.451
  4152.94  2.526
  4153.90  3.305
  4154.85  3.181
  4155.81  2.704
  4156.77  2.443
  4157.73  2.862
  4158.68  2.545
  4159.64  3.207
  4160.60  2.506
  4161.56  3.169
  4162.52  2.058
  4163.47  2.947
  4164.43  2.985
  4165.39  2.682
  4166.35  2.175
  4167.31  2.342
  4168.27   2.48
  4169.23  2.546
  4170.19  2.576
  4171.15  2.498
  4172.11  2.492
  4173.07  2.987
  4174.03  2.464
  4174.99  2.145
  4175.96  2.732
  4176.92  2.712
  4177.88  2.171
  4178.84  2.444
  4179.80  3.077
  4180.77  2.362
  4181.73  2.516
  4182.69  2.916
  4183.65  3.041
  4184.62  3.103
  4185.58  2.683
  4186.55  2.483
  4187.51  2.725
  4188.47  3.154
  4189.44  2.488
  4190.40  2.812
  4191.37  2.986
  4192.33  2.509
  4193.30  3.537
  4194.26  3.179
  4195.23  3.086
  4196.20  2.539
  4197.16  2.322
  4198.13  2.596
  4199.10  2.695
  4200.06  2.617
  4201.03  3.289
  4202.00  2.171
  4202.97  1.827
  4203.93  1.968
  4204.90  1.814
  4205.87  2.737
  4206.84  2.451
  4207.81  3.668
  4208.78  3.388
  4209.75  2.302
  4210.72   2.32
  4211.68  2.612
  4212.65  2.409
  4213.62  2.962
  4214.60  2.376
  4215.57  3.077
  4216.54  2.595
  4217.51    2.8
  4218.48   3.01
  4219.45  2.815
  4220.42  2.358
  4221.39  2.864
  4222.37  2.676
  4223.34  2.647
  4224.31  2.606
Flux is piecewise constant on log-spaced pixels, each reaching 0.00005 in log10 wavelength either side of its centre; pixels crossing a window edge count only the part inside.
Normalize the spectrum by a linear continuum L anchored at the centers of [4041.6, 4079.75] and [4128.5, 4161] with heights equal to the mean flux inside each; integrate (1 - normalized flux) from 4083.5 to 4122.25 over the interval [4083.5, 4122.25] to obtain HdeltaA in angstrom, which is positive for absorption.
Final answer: 6.2 angstrom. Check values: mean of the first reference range 2.87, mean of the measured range 2.36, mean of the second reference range 2.76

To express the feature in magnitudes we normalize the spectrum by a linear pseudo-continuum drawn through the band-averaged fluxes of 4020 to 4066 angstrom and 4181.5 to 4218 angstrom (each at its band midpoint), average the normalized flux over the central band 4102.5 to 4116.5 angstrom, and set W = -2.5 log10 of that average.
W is 0.37 mag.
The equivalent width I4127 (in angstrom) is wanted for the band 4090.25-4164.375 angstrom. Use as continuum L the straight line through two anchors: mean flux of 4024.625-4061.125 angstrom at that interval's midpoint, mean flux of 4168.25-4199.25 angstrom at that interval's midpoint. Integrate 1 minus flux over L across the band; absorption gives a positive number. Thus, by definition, 5.4 angstrom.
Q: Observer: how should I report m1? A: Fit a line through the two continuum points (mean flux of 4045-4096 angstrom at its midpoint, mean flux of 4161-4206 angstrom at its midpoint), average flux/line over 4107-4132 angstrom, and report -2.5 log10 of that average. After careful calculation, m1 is 0.071 mag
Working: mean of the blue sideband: 2.79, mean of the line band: 2.55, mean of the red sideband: 2.63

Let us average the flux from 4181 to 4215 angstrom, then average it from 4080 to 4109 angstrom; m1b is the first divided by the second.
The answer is 1.15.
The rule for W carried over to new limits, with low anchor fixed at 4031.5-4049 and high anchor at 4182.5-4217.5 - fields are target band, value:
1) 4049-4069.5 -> -0.04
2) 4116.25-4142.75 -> -0.01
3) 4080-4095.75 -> 0.10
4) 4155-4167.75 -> 0.02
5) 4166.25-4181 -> 0.08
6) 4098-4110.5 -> 0.37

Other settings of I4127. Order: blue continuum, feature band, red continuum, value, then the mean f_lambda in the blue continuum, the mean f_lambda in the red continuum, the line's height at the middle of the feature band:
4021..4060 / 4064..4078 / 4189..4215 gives 0.2 angstrom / 2.93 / 2.65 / 2.88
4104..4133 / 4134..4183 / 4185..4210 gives -2.2 angstrom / 2.45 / 2.7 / 2.58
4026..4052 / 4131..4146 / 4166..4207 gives -0.1 angstrom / 2.91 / 2.62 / 2.71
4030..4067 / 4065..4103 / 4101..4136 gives 0.5 angstrom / 2.86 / 2.51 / 2.68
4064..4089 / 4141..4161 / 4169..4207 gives -0.9 angstrom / 2.72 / 2.64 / 2.66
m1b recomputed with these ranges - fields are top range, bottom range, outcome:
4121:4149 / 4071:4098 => 1.07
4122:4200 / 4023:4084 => 0.96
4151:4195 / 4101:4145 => 1.05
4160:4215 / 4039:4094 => 0.94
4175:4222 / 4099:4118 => 1.23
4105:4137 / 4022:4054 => 0.87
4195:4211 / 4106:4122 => 1.12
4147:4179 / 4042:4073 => 0.93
